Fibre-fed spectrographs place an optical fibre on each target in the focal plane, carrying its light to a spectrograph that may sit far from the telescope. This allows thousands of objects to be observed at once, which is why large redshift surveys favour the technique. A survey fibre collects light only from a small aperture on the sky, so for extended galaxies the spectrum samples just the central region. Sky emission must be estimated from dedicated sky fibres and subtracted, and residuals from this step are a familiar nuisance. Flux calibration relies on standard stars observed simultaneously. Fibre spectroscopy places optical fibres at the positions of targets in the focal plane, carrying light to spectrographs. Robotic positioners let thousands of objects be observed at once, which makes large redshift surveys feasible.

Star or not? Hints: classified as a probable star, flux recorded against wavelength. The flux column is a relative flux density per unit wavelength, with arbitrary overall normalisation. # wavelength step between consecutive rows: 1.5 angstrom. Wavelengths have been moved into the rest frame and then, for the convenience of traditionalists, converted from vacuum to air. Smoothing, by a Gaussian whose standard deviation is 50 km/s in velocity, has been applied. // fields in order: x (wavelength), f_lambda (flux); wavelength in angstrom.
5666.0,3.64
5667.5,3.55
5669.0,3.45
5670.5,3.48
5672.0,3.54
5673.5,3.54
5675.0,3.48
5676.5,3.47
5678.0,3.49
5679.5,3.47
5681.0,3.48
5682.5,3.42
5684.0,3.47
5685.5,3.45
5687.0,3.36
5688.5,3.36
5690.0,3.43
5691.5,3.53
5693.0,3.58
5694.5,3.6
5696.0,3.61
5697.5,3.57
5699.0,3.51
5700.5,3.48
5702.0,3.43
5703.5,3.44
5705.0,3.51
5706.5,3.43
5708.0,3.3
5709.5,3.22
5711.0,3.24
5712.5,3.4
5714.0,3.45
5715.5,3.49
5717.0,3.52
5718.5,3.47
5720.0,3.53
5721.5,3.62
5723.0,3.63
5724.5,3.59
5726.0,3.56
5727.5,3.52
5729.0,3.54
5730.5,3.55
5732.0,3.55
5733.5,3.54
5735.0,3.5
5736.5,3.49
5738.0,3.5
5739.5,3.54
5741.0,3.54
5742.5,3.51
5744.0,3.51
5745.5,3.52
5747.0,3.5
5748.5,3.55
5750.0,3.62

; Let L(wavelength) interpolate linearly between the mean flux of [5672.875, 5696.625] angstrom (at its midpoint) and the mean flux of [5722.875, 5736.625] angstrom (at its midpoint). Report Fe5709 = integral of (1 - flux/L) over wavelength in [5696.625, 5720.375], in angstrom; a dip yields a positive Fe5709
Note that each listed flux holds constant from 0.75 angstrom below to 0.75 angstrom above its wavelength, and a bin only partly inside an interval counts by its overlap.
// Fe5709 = 0.5 angstrom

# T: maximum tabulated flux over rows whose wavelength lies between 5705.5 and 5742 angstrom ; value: 3.63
